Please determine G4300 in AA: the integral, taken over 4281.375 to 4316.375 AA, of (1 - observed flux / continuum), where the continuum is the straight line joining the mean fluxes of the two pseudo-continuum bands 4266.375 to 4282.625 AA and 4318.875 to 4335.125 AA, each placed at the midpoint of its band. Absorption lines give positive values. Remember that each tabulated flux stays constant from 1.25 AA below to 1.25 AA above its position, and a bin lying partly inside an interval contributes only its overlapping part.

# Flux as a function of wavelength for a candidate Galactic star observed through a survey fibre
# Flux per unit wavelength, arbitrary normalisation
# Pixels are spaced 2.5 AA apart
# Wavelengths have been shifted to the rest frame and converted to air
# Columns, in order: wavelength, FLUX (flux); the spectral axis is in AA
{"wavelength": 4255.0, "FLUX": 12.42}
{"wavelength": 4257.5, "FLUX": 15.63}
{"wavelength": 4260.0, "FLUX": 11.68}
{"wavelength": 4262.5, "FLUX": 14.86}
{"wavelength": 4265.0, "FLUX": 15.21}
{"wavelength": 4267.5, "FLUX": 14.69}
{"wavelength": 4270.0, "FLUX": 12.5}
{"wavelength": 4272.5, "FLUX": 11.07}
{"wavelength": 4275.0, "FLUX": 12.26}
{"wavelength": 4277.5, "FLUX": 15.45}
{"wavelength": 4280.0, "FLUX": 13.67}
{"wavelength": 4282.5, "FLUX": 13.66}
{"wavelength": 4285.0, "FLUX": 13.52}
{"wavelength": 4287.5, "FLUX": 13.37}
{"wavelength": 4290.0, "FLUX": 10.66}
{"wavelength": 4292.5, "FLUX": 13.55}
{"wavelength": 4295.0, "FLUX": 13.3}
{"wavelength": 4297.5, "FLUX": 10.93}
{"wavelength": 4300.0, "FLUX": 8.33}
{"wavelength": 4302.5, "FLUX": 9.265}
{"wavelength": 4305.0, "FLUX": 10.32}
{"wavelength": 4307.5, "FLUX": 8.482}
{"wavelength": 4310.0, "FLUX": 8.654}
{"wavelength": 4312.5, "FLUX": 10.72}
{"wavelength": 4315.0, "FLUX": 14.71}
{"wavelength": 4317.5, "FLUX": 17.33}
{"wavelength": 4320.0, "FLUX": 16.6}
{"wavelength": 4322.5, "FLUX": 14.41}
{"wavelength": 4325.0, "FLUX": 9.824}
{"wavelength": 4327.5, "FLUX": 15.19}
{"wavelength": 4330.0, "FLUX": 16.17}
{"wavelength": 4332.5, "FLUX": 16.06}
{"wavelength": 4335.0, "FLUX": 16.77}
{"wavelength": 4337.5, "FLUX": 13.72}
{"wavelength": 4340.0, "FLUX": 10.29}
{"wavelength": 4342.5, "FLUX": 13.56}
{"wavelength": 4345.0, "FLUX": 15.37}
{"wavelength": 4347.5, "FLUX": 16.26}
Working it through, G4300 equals 6.5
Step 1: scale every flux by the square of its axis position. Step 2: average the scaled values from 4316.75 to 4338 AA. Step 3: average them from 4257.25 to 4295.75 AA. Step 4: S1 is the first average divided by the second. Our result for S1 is 1.16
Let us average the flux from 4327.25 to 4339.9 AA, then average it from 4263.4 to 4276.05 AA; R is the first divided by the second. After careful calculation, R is 1.1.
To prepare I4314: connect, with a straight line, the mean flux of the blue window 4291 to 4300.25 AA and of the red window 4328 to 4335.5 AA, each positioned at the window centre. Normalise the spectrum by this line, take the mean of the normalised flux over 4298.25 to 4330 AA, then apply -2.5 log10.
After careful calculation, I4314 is 0.17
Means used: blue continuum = 11.8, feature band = 12.1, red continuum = 16.2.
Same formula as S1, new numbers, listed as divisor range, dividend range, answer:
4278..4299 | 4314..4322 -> 1.27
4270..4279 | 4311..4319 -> 1.12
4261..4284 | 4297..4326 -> 0.87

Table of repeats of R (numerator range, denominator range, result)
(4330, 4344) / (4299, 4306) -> 1.54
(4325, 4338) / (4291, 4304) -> 1.37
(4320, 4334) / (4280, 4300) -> 1.17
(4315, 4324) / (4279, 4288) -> 1.16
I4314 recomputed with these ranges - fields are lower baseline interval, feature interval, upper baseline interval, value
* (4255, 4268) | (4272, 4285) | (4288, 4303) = -0.058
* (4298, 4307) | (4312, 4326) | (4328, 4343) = -0.191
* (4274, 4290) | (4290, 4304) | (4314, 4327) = 0.250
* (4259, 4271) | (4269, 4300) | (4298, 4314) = -0.082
